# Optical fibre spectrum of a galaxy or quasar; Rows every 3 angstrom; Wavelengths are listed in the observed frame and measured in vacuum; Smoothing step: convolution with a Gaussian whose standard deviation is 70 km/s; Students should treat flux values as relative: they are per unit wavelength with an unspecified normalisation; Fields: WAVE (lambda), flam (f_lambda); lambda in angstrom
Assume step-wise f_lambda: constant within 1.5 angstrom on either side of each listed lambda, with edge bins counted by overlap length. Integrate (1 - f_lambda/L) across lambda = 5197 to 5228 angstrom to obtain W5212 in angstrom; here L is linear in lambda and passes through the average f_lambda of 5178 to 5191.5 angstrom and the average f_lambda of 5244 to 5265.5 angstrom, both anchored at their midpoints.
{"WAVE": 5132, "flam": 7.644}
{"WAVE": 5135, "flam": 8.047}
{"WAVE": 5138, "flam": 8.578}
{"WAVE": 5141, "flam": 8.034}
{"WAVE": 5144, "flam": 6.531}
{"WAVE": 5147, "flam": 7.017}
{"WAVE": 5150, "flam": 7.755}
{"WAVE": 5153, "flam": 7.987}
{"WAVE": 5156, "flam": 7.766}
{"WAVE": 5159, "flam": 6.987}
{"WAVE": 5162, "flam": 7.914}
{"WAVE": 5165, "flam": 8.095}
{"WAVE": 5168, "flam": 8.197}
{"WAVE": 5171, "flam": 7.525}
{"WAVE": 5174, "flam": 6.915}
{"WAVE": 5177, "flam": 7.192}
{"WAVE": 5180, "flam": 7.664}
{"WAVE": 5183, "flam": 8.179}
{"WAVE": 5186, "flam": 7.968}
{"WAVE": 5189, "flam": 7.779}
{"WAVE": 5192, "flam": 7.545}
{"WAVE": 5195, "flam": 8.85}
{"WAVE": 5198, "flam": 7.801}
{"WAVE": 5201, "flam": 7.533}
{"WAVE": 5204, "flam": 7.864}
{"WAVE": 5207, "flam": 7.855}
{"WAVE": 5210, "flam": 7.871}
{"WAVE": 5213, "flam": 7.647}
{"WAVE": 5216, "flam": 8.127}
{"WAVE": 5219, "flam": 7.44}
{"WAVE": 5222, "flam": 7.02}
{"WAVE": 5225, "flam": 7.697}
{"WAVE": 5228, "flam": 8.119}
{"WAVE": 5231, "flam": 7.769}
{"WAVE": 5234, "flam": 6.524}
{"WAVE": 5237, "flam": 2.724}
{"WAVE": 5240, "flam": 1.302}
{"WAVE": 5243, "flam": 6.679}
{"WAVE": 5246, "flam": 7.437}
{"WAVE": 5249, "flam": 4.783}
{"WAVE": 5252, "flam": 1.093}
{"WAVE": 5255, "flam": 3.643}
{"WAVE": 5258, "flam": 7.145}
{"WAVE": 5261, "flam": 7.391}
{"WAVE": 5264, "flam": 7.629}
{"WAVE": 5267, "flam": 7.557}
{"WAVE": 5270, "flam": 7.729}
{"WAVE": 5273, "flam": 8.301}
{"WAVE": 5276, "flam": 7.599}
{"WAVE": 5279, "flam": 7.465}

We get -3.4 angstrom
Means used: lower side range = 7.85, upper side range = 5.61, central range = 7.7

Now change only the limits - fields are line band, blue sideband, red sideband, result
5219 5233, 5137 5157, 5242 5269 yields -2.6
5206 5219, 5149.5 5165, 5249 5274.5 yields -1.7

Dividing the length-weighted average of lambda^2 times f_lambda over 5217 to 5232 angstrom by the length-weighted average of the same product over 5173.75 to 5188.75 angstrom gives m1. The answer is 1.01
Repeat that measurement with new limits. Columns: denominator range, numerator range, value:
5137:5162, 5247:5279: 0.88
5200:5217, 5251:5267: 0.75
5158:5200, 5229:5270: 0.74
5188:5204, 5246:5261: 0.62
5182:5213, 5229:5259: 0.63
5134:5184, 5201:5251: 0.89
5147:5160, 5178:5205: 1.06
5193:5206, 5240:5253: 0.60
